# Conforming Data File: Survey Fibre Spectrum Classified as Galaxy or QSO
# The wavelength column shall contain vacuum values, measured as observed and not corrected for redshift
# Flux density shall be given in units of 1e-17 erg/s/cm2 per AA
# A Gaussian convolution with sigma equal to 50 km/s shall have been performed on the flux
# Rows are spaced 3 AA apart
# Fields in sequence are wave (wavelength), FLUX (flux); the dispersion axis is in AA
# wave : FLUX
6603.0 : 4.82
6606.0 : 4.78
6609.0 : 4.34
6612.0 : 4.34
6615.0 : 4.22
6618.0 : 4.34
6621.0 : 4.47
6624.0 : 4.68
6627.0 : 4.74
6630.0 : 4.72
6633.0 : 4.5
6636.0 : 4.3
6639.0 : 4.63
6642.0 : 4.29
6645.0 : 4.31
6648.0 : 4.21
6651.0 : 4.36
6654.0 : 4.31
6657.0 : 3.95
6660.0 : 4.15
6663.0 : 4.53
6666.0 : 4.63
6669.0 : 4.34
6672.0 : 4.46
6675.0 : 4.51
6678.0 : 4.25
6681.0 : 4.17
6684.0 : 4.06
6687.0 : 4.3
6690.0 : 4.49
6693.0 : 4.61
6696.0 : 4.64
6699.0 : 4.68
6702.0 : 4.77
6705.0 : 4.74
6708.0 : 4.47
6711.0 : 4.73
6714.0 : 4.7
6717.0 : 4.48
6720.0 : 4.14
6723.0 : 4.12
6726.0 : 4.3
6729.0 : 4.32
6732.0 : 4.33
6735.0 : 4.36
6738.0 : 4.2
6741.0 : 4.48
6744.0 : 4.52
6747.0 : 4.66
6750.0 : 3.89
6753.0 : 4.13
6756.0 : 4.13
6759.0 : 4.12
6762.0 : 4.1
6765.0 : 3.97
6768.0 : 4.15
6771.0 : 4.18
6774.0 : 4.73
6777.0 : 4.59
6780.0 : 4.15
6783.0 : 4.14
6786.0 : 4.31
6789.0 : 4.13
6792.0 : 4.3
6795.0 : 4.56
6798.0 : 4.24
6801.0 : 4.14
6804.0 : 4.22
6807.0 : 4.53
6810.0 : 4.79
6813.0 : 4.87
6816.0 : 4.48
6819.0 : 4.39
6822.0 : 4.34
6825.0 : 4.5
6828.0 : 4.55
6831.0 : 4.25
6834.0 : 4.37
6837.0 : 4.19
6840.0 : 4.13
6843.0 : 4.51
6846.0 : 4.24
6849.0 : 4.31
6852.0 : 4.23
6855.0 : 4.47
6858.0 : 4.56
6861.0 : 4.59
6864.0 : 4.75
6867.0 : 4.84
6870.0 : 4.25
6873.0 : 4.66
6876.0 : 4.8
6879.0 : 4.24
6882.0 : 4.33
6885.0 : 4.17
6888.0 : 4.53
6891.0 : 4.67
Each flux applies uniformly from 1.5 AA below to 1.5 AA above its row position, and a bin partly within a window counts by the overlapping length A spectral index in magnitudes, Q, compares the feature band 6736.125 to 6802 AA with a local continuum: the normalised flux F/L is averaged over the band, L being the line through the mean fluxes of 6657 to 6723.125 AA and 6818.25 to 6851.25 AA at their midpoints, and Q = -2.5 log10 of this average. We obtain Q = 0.03 mag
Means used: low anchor 4.45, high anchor 4.34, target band 4.27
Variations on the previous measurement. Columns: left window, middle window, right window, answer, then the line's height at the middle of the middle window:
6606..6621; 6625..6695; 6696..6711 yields 0.03 mag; 4.53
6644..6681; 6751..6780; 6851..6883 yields 0.05 mag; 4.43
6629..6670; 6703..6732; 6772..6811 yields -0.02 mag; 4.37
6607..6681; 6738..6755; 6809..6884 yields 0.03 mag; 4.43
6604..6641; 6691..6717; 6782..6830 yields -0.05 mag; 4.46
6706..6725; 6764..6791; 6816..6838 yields 0.04 mag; 4.41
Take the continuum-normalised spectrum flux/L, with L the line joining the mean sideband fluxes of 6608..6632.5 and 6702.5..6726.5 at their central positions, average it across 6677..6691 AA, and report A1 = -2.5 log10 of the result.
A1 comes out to 0.06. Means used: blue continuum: 4.48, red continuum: 4.48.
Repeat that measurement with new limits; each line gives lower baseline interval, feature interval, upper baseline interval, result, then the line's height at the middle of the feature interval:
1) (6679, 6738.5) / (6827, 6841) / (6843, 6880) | 0.05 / 4.49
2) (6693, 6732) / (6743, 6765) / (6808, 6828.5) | 0.08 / 4.53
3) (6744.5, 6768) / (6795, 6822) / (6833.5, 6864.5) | -0.04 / 4.29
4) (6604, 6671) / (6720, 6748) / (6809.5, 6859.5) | 0.02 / 4.42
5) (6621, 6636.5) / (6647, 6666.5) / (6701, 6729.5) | 0.07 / 4.56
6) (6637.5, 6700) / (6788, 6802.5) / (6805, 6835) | 0.05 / 4.48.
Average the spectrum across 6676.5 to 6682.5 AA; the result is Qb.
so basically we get 4.21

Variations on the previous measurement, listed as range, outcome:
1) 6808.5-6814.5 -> 4.83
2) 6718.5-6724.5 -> 4.13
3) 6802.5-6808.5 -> 4.38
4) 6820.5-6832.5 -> 4.41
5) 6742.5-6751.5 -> 4.36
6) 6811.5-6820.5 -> 4.58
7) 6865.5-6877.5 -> 4.64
